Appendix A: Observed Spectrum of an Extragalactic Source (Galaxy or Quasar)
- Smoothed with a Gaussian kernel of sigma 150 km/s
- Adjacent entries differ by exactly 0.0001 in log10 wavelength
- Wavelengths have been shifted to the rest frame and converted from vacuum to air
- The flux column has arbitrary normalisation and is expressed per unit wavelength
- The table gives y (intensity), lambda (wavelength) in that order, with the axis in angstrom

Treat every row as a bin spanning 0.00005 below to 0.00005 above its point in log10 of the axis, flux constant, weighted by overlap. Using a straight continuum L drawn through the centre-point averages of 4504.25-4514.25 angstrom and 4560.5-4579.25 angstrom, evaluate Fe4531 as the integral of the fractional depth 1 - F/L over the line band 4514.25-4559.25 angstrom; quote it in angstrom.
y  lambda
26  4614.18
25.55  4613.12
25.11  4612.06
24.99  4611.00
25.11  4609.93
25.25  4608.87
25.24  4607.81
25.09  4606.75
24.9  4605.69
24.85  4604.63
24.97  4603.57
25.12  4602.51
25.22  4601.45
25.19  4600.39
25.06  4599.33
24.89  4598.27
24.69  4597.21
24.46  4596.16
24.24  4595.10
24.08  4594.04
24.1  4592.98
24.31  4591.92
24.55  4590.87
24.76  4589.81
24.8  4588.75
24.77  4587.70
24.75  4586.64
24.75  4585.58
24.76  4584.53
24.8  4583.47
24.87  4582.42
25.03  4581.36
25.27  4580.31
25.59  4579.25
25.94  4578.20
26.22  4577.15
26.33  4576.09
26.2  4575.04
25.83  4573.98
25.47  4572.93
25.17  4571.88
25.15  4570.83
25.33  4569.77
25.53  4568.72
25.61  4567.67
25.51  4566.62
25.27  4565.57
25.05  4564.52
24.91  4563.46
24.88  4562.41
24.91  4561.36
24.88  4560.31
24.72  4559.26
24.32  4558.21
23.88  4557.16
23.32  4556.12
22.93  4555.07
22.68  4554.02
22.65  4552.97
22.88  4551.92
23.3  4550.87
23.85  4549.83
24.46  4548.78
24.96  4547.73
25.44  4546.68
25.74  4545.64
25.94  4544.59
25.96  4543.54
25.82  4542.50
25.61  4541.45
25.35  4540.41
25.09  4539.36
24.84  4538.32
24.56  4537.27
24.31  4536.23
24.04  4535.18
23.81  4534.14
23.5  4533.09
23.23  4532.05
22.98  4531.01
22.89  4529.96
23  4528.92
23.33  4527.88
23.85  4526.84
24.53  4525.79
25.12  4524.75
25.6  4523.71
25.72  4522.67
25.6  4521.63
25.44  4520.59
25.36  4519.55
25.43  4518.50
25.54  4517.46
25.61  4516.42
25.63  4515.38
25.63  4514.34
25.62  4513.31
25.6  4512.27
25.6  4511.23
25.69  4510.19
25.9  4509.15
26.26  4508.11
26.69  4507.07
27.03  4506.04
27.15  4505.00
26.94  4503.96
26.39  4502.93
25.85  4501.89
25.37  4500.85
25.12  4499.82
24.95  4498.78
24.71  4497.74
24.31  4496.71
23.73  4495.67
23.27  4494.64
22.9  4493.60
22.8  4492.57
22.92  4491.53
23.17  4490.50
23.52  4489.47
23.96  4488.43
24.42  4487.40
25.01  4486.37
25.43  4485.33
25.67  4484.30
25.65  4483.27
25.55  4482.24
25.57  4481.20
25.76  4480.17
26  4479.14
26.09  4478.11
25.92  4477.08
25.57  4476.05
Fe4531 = 2.4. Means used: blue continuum 26.2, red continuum 25.5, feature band 24.5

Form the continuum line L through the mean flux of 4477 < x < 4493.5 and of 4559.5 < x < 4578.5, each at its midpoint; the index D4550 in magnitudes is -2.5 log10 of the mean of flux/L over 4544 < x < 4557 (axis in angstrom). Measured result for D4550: 0.06 mag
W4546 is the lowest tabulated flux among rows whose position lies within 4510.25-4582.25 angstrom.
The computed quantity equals 22.65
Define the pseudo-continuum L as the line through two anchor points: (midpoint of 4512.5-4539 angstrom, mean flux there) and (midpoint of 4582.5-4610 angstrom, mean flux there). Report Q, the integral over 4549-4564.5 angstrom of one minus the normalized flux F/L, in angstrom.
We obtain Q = 0.5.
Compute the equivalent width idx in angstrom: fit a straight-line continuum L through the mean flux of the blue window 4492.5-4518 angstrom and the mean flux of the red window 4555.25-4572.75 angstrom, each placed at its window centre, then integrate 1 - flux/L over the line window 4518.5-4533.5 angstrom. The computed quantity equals 0.5 angstrom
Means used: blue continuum 25.4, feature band 24.3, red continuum 24.9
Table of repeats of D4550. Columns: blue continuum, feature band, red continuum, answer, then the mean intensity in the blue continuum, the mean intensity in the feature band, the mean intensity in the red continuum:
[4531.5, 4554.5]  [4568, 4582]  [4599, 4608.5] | -0.036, 24.5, 25.6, 25.1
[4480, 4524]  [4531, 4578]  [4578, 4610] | 0.012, 25.2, 24.8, 24.9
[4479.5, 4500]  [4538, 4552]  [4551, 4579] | -0.014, 24.4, 25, 24.8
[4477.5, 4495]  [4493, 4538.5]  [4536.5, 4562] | -0.018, 24.6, 25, 24.5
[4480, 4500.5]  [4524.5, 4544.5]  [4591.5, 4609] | 0.010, 24.4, 24.3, 24.8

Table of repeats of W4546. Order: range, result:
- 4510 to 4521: 25.36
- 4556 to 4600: 23.32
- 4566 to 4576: 25.15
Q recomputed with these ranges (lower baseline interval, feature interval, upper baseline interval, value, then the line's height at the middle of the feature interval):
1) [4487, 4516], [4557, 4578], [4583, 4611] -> -0.4 angstrom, 24.9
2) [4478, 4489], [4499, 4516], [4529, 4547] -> -0.7 angstrom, 25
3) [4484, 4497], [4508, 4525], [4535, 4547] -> -0.7 angstrom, 24.6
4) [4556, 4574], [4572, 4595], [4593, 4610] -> -0.1 angstrom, 24.9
